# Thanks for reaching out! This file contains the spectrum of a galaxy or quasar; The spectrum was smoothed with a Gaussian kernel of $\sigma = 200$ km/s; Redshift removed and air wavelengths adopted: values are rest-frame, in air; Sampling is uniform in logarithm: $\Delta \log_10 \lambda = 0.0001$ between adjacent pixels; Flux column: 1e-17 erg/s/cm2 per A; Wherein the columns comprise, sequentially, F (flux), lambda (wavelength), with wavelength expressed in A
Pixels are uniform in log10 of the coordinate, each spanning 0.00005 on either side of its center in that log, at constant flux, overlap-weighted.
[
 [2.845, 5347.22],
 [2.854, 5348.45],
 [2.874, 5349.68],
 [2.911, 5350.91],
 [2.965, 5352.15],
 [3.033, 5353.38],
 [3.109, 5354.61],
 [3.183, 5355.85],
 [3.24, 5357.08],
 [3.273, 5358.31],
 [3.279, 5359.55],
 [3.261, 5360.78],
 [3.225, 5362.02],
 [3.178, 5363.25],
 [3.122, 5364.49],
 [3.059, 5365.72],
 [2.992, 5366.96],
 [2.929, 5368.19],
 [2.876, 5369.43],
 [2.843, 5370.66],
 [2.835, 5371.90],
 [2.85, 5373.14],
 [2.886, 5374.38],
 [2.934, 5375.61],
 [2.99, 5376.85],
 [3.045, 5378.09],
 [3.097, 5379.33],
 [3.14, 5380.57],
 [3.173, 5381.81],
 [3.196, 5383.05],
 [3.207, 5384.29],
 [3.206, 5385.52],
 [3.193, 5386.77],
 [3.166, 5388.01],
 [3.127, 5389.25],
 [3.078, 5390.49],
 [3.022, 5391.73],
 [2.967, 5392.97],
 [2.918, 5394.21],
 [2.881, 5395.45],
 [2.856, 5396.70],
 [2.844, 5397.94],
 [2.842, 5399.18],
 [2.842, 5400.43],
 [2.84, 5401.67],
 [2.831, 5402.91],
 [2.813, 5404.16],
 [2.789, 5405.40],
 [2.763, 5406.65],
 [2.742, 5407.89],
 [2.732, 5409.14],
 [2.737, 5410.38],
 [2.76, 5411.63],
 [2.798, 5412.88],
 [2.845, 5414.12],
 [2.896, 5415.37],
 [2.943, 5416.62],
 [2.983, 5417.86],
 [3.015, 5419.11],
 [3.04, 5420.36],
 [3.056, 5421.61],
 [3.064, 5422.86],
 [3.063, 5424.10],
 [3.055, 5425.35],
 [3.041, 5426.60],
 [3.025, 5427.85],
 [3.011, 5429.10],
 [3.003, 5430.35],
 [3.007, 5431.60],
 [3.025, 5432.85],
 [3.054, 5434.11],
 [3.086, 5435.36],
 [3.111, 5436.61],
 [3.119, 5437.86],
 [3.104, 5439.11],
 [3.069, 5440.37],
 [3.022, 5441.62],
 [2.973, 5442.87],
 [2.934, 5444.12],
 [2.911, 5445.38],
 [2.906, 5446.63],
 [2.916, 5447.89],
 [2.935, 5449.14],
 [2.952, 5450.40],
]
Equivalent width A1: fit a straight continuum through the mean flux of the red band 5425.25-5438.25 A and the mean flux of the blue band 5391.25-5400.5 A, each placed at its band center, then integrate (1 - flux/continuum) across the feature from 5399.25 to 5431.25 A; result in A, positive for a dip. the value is 0.8 A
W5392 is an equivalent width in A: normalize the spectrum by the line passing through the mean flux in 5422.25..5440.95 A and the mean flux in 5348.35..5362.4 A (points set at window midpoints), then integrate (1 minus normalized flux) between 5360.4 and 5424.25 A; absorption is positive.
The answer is 2.3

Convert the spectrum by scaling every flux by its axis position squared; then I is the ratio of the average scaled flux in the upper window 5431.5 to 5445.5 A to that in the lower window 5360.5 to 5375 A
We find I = 1.04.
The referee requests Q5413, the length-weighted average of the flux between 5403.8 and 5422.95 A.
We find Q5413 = 2.87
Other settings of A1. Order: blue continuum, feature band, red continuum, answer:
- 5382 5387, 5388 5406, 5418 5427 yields 1.3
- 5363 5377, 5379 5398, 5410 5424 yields -0.8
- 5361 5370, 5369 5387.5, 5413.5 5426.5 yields 0.1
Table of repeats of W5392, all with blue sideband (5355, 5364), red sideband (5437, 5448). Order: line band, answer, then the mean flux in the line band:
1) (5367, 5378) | 1.0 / 2.91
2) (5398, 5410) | 1.2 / 2.8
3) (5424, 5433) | 0.0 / 3.03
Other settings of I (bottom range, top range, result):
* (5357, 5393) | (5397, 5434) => 0.96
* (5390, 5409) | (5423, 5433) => 1.07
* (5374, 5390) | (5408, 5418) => 0.92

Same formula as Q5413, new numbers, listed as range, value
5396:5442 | 2.94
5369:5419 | 2.94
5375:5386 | 3.11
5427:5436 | 3.03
